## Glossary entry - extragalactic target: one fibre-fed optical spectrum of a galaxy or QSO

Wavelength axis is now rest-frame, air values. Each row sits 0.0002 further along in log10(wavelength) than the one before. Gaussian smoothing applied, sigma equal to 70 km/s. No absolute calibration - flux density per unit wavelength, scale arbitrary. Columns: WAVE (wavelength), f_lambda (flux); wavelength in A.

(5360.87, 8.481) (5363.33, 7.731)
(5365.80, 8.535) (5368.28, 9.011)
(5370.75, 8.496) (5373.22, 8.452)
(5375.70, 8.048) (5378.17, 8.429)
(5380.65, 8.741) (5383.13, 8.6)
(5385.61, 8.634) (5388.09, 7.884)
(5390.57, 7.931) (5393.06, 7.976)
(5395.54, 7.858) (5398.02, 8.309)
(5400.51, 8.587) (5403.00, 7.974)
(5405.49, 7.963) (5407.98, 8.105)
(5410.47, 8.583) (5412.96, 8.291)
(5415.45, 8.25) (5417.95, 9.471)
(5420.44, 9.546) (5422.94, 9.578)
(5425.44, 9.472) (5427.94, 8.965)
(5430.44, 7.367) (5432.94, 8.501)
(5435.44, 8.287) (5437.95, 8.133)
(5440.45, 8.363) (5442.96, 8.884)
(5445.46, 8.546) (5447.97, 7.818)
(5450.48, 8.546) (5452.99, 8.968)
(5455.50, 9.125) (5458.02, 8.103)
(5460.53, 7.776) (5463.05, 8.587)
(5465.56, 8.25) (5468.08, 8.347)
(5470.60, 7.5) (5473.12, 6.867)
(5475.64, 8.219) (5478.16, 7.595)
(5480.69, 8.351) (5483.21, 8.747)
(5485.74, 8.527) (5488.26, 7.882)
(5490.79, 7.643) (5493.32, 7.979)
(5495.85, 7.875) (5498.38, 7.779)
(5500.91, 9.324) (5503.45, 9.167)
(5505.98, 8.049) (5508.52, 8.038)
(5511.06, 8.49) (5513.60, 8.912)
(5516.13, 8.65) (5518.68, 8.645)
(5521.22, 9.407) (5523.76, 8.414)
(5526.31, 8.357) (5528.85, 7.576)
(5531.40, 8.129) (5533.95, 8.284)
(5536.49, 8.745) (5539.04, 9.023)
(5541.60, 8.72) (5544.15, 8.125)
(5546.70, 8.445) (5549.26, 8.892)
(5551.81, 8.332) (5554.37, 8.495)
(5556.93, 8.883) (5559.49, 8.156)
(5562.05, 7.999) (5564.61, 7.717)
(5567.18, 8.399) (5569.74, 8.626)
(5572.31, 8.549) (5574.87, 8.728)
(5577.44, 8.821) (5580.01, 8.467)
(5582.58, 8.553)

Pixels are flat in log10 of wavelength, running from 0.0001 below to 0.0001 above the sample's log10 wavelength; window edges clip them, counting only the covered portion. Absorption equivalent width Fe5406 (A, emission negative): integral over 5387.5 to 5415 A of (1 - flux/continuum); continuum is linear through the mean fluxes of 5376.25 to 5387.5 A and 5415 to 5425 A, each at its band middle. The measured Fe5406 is 2.4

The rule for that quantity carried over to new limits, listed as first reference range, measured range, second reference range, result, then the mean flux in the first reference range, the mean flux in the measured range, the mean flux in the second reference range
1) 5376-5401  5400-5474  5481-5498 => -2.11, 8.28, 8.43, 8.11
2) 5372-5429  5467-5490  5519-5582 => 1.34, 8.51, 7.99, 8.47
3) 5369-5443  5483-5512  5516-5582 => 0.68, 8.45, 8.27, 8.48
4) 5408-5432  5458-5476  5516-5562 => 1.55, 8.79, 7.93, 8.5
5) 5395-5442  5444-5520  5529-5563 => 1.84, 8.52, 8.28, 8.45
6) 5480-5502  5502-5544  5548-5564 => -1.03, 8.23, 8.53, 8.43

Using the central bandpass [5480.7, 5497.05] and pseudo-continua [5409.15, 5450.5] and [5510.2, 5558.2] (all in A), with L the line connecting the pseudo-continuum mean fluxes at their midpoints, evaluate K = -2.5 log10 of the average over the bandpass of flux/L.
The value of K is 0.06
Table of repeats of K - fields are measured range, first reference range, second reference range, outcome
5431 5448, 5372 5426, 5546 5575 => 0.01 mag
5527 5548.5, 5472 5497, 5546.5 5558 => 0.01 mag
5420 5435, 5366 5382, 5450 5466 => -0.04 mag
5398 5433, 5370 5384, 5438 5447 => -0.01 mag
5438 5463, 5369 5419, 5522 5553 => -0.01 mag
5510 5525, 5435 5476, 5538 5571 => -0.05 mag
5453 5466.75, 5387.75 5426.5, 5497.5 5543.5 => 0.01 mag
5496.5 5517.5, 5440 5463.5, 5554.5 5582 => -0.01 mag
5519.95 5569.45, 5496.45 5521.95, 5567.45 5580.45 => 0.02 mag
